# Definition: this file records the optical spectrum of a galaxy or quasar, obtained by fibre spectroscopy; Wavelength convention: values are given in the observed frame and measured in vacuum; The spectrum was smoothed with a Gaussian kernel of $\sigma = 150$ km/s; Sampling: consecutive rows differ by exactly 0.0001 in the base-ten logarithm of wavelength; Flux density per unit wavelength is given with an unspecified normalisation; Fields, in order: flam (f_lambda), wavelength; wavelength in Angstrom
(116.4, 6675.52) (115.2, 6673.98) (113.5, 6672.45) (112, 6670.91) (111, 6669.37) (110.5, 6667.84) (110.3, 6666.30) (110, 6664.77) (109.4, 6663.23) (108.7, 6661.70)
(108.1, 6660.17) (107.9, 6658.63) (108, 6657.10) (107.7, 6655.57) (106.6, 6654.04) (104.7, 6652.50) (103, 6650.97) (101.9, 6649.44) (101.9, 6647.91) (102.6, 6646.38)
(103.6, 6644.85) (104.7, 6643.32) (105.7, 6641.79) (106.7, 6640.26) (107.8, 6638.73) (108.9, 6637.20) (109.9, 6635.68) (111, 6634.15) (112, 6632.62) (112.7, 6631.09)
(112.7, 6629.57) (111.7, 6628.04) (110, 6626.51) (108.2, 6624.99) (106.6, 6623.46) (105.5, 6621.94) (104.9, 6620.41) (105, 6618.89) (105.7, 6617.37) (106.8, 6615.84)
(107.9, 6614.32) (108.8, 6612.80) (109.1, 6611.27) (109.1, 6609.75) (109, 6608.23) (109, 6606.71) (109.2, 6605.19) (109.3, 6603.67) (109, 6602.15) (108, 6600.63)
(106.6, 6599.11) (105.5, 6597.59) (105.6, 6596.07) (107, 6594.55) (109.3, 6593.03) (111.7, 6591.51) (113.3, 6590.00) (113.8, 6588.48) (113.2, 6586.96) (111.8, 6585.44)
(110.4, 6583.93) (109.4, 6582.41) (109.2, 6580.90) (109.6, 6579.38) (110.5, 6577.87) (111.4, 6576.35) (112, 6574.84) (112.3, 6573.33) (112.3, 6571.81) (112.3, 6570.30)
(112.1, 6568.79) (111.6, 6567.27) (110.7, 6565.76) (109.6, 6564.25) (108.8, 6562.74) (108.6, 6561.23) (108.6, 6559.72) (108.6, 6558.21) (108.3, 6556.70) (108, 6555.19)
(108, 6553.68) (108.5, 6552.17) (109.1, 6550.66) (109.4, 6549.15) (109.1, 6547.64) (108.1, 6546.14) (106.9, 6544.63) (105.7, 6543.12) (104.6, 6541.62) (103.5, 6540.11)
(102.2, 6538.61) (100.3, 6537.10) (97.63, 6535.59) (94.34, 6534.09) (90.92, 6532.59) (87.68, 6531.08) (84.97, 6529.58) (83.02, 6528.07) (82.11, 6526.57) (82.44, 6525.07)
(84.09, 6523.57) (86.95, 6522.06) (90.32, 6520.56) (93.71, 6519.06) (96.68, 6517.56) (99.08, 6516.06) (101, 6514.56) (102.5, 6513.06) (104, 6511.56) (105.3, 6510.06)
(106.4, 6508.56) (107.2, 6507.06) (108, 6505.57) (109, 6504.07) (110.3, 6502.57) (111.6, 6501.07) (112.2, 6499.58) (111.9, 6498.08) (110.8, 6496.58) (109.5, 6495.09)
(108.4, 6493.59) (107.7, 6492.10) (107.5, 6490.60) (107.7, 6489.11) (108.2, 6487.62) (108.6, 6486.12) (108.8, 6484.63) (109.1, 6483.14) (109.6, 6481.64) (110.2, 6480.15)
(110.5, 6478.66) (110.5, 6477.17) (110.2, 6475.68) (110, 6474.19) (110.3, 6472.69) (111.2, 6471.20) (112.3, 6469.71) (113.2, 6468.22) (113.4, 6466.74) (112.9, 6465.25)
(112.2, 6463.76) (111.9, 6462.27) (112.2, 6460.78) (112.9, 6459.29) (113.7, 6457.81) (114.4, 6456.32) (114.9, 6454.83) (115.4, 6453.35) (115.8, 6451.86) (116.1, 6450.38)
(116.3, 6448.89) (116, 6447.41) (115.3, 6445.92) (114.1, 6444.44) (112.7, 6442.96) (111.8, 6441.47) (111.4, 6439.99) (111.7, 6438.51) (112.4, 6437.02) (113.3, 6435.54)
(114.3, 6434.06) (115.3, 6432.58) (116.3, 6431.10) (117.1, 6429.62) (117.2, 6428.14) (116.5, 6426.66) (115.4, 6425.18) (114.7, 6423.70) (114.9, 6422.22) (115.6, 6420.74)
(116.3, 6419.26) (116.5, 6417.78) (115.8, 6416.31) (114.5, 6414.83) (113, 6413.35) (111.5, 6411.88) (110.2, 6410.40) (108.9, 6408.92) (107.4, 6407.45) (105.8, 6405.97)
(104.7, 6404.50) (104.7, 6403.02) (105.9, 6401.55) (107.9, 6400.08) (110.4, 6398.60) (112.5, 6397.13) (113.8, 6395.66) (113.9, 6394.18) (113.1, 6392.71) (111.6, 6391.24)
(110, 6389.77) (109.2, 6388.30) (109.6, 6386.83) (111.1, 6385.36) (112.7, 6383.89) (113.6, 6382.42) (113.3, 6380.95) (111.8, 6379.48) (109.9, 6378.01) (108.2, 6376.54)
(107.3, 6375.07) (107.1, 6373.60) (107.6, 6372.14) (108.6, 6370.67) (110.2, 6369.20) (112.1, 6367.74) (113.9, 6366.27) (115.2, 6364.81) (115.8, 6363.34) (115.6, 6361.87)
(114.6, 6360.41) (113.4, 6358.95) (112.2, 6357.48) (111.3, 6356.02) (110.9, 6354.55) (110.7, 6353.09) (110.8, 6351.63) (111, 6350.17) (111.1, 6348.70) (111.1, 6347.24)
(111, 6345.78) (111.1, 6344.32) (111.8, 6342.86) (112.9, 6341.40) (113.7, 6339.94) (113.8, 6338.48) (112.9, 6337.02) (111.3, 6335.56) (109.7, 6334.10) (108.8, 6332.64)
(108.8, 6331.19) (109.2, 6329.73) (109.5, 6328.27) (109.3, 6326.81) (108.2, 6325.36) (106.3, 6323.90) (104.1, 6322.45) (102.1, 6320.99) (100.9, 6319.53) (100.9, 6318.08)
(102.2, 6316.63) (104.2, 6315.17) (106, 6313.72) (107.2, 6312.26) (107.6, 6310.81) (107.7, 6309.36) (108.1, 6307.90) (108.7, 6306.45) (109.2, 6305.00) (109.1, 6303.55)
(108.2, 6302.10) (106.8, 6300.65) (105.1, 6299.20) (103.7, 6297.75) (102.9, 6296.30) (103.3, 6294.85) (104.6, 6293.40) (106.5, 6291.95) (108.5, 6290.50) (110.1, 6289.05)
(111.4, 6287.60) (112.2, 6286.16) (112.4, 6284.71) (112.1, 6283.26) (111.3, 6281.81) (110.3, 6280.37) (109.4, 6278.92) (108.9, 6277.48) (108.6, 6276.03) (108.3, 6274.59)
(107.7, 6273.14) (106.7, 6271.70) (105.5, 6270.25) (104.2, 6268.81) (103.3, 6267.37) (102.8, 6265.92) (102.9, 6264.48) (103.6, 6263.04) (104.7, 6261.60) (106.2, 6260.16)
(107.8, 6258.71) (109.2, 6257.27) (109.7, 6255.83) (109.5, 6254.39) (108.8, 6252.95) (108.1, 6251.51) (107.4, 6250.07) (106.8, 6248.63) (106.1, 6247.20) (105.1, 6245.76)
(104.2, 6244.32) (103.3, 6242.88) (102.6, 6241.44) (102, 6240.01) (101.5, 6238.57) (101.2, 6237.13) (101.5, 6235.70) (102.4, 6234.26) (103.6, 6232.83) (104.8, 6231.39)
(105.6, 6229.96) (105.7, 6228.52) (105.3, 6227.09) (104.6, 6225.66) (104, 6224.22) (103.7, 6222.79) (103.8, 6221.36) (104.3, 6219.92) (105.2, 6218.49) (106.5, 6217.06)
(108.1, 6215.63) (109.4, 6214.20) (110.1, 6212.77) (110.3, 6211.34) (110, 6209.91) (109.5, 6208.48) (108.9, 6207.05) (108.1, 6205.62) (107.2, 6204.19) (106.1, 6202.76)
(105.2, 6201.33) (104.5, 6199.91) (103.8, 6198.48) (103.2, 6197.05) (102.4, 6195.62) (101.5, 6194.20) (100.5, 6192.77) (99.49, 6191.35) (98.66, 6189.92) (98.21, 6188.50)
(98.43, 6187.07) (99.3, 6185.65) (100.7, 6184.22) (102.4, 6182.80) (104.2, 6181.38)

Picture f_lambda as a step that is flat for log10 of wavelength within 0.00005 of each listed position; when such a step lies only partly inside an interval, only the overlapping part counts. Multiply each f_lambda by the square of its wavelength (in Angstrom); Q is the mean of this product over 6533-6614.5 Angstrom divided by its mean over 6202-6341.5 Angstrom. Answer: 1.11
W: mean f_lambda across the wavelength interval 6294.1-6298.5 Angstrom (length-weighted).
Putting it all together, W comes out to 103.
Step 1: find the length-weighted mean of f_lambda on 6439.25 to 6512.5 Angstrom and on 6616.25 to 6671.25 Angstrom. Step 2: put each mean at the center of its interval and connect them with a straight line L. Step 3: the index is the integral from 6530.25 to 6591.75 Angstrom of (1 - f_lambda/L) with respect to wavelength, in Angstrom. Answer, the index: 1.0 Angstrom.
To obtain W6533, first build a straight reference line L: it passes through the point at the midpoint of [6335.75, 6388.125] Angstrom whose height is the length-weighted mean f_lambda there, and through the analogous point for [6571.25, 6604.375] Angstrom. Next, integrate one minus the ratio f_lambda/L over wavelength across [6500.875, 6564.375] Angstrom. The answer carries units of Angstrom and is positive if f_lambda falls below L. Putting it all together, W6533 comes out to 5.3 Angstrom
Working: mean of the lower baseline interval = 112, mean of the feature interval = 101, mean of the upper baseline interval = 110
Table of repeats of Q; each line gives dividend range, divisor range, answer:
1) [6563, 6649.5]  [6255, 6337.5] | 1.12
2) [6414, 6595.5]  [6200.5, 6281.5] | 1.11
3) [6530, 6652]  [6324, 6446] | 1.03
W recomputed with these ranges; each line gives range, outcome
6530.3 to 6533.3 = 89.2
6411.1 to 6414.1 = 112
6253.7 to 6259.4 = 109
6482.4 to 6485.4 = 109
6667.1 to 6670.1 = 111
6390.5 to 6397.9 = 113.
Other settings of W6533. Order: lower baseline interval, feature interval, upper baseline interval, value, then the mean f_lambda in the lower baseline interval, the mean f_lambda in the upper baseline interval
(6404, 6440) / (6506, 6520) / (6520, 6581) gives 0.6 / 113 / 103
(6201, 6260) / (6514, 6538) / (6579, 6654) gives 3.7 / 106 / 108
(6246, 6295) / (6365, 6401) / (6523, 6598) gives -1.4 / 108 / 105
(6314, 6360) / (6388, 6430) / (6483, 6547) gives -2.4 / 109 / 101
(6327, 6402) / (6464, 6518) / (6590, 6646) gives 0.6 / 111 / 108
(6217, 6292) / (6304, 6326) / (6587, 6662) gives 0.2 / 106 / 108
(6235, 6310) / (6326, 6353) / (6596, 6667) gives -1.0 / 107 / 108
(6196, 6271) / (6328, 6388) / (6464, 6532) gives -3.7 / 106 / 104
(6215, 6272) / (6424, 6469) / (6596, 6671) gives -3.3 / 105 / 108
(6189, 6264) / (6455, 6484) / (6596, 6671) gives -1.3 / 105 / 108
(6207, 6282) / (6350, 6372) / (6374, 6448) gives -0.4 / 106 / 112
